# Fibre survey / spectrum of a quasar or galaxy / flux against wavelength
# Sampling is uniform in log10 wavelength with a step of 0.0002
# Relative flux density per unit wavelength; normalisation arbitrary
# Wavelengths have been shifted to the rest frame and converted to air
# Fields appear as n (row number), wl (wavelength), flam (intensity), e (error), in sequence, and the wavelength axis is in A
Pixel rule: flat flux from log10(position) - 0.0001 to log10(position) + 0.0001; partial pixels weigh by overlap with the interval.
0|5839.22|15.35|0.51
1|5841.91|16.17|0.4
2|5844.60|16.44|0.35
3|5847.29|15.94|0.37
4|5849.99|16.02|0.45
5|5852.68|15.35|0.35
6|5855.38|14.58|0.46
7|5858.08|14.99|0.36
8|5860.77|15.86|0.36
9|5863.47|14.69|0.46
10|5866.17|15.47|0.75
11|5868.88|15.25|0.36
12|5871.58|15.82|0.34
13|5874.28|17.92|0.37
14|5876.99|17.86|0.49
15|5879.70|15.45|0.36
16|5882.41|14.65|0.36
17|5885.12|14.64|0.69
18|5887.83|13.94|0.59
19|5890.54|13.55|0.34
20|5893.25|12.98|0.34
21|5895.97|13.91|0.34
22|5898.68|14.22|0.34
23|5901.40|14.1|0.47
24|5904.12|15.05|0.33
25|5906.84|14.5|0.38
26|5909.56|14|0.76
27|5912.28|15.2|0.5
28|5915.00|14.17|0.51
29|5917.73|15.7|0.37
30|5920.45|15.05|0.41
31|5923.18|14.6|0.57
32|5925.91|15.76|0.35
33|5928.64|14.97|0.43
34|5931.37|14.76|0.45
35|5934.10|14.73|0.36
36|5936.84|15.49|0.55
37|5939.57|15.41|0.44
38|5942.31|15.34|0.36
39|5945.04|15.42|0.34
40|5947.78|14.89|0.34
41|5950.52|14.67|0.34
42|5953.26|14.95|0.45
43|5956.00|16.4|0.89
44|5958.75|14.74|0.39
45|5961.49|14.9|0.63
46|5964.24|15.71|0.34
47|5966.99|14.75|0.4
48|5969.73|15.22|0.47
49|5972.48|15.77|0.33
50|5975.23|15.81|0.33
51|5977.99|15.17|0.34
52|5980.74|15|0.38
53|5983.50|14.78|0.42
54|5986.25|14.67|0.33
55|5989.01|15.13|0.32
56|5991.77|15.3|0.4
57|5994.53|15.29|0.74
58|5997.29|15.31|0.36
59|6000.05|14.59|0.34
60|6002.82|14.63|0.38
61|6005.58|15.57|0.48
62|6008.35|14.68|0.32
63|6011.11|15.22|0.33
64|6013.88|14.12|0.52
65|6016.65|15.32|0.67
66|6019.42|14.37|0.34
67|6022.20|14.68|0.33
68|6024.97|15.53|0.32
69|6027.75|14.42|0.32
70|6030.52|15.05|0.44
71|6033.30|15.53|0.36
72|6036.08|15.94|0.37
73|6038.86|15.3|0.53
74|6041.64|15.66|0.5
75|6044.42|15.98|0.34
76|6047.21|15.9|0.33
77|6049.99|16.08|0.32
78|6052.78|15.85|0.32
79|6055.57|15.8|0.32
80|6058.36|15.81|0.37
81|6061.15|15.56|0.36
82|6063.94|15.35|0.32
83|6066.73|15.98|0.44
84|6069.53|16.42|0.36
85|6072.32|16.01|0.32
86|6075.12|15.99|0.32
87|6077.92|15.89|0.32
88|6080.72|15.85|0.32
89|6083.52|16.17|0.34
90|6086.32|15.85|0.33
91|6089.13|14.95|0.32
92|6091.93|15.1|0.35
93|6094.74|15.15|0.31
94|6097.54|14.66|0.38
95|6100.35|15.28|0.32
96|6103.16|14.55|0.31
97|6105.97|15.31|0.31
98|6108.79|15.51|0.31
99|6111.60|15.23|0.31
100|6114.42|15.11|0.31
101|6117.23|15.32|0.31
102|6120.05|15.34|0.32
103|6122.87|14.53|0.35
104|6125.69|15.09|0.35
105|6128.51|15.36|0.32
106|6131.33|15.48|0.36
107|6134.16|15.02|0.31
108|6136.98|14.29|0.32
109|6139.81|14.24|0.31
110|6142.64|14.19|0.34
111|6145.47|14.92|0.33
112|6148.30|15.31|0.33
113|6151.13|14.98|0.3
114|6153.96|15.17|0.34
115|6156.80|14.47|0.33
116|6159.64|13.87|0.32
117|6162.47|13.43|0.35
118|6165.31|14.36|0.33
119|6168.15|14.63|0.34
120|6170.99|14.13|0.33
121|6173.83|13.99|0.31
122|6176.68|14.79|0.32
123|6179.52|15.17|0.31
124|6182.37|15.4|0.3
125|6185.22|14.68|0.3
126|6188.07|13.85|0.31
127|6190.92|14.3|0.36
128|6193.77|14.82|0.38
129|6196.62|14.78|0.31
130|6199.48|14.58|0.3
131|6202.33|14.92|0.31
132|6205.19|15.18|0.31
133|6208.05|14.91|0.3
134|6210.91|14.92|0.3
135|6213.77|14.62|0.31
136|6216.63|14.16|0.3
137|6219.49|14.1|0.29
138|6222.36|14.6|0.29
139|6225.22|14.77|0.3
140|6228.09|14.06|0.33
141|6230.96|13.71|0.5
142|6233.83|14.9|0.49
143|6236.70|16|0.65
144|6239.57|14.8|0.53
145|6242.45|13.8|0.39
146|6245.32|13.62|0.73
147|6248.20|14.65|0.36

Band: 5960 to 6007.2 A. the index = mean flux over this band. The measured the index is 15.1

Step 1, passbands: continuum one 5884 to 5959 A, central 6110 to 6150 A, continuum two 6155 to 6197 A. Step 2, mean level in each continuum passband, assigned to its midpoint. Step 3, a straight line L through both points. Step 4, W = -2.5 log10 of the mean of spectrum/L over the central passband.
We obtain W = -0.03 mag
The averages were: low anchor 14.8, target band 15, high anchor 14.4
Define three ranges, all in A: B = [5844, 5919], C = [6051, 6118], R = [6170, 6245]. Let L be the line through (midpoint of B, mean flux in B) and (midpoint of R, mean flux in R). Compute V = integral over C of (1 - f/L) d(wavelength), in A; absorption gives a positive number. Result -3.4 A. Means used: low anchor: 15.1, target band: 15.5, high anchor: 14.6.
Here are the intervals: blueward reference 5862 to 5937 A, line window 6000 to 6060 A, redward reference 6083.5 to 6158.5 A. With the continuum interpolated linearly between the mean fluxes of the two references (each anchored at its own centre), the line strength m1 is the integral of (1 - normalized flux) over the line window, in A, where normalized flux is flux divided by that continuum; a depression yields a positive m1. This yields -1.2 A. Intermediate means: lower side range 14.9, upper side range 15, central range 15.3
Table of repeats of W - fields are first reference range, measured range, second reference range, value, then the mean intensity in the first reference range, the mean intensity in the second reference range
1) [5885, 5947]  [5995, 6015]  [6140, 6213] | -0.02 mag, 14.7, 14.6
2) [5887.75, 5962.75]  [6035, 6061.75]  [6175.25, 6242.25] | -0.08 mag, 14.8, 14.7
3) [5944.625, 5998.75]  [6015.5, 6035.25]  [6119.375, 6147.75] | 0.00 mag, 15.2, 14.8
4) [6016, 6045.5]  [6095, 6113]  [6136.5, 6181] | -0.02 mag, 15.2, 14.5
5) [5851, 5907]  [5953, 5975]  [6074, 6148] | -0.02 mag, 15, 15.2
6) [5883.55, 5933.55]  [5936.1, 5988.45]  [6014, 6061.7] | -0.02 mag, 14.5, 15.4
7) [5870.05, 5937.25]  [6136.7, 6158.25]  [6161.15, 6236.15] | -0.01 mag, 14.9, 14.5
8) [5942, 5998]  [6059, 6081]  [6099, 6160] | -0.06 mag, 15.2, 15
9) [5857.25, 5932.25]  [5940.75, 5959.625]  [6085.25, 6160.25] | -0.02 mag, 15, 15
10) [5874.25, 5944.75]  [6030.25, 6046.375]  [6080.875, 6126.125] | -0.04 mag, 14.9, 15.2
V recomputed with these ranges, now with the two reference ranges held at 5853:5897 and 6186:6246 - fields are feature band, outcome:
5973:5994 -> -0.3 A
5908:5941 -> 0.1 A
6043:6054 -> -0.8 A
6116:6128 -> -0.3 A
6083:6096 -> -0.6 A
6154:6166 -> 0.4 A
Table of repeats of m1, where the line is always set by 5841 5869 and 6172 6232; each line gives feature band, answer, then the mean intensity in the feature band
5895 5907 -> 0.8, 14.4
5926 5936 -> 0.2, 15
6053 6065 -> -0.5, 15.7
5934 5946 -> 0.0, 15.3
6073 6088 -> -1.0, 15.9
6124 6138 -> -0.3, 15.1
